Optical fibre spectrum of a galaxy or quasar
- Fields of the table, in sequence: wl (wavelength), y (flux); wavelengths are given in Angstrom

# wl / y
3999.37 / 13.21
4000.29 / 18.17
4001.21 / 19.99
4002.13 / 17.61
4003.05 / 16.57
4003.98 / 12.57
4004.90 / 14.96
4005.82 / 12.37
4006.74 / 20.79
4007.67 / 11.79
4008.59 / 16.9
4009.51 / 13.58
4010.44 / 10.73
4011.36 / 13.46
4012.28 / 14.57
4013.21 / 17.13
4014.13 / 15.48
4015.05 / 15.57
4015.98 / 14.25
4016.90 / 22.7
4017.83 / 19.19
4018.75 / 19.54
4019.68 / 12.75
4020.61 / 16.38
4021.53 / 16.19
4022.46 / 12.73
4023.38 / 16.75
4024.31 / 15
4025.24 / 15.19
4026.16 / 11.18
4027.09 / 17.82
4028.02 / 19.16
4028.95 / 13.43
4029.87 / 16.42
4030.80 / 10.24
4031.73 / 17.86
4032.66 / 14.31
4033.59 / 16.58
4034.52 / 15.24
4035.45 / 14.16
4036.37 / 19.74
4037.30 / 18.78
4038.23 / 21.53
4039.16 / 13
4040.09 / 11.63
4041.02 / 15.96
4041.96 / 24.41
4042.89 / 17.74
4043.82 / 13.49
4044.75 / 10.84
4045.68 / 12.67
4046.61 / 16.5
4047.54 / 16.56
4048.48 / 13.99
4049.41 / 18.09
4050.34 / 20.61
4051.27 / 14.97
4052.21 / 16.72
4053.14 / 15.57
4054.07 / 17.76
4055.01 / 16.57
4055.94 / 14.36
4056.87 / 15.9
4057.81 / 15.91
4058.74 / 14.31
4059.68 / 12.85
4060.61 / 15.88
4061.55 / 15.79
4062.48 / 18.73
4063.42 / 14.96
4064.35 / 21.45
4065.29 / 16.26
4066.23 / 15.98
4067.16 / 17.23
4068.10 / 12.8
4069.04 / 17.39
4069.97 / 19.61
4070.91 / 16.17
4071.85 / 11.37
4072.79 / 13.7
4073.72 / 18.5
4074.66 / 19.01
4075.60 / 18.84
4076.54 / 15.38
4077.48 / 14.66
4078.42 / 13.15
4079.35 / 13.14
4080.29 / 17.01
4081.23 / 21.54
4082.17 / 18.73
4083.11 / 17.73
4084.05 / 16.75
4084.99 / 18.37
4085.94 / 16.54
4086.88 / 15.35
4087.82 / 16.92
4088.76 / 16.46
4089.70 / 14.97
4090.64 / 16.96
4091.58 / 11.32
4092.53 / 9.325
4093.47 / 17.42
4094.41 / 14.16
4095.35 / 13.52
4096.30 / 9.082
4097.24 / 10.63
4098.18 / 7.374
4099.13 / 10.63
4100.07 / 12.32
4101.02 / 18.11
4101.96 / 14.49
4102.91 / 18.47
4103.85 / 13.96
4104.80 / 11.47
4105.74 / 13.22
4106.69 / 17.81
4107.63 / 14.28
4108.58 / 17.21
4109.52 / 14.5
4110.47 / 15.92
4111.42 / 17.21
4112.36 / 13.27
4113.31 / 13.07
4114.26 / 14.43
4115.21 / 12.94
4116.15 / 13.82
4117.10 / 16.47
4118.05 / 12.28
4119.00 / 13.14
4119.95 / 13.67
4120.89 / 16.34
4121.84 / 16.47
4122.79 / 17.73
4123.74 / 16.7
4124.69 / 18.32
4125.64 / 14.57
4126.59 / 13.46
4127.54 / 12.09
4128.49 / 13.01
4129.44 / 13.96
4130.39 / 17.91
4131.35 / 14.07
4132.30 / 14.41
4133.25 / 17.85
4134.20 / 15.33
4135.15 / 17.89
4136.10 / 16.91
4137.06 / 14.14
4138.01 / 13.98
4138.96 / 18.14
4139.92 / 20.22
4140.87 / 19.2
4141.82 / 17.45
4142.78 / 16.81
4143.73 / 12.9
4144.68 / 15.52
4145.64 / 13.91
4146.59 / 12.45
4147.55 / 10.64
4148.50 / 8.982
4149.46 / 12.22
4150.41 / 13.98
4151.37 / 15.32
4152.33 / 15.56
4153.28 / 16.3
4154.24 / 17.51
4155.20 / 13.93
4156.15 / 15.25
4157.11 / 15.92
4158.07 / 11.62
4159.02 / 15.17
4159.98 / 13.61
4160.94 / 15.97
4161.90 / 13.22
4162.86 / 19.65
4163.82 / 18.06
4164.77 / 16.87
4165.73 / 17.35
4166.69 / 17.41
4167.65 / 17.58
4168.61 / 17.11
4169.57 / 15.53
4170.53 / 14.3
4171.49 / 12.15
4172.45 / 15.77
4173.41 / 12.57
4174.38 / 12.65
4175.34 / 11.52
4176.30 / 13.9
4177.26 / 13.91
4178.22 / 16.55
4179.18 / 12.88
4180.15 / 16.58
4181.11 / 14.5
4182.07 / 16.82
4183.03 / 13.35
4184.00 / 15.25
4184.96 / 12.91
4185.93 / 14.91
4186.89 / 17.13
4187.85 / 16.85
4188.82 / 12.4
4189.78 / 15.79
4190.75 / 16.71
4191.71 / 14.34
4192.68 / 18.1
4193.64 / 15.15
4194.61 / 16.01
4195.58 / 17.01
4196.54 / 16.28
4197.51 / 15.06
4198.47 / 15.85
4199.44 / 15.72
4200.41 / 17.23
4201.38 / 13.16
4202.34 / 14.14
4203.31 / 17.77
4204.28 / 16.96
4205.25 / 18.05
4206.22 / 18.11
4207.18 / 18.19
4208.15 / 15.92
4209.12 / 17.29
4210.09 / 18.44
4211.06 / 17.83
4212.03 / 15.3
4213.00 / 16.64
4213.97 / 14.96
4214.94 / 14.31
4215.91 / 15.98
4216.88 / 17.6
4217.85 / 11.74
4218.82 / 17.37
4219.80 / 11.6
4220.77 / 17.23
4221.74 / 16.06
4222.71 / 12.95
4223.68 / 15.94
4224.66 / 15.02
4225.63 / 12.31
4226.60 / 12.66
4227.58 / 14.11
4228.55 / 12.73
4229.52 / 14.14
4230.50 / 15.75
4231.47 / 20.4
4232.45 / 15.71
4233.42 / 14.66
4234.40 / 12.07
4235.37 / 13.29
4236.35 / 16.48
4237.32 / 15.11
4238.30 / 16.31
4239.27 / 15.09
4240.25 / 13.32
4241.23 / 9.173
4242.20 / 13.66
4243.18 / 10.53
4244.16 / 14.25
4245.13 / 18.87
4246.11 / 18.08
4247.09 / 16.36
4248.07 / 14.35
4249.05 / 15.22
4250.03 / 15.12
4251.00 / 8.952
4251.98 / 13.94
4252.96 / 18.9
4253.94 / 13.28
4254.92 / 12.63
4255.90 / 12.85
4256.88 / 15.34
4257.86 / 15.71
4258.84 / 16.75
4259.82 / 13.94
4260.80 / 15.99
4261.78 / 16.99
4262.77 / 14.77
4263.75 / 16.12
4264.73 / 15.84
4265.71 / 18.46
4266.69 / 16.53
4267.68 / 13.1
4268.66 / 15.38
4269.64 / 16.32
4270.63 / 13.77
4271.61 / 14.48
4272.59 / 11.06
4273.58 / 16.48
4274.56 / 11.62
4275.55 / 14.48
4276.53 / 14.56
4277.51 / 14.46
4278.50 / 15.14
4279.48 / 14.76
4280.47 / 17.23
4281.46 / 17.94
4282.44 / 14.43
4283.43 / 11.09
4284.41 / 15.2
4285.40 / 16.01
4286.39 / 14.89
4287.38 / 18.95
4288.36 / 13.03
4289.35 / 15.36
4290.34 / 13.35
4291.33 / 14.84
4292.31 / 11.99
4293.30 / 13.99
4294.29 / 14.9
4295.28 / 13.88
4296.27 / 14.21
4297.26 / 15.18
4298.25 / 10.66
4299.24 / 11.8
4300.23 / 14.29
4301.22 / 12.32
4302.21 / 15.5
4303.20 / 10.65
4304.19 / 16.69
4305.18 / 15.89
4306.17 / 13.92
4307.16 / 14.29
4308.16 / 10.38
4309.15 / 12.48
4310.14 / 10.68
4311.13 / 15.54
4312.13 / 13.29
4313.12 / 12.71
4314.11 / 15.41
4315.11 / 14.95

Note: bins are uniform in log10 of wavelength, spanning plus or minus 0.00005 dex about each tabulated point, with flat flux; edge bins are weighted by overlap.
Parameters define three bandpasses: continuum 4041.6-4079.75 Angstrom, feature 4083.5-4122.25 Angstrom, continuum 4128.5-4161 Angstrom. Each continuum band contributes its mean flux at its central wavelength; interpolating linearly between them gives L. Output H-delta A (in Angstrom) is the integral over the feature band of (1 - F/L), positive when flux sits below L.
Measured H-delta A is 2.9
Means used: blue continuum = 16.1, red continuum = 15.1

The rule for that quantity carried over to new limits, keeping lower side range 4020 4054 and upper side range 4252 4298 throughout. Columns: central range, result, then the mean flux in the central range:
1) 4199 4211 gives -1.28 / 16.8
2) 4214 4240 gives 0.39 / 14.9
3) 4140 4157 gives 0.74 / 14.7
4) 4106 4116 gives 0.38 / 15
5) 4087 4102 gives 2.18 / 13.4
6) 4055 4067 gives -0.23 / 16.1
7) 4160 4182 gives 0.08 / 15.3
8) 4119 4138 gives 0.10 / 15.4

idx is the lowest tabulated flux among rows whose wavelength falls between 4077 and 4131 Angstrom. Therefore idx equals 7.374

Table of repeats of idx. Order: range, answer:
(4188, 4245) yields 9.173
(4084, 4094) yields 9.325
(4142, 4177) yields 8.982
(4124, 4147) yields 12.09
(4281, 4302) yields 10.66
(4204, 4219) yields 11.74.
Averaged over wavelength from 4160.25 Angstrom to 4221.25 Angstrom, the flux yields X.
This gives 15.7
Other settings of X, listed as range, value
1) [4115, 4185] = 15.1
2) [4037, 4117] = 15.5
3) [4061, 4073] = 16.3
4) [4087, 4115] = 14.1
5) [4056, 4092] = 16.2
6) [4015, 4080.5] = 16.1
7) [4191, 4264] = 15.3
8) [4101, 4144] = 15.4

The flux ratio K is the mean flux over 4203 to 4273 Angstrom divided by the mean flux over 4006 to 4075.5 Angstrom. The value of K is 0.9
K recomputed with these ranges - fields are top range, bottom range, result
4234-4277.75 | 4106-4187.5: 0.97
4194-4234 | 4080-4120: 1.07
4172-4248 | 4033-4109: 0.97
